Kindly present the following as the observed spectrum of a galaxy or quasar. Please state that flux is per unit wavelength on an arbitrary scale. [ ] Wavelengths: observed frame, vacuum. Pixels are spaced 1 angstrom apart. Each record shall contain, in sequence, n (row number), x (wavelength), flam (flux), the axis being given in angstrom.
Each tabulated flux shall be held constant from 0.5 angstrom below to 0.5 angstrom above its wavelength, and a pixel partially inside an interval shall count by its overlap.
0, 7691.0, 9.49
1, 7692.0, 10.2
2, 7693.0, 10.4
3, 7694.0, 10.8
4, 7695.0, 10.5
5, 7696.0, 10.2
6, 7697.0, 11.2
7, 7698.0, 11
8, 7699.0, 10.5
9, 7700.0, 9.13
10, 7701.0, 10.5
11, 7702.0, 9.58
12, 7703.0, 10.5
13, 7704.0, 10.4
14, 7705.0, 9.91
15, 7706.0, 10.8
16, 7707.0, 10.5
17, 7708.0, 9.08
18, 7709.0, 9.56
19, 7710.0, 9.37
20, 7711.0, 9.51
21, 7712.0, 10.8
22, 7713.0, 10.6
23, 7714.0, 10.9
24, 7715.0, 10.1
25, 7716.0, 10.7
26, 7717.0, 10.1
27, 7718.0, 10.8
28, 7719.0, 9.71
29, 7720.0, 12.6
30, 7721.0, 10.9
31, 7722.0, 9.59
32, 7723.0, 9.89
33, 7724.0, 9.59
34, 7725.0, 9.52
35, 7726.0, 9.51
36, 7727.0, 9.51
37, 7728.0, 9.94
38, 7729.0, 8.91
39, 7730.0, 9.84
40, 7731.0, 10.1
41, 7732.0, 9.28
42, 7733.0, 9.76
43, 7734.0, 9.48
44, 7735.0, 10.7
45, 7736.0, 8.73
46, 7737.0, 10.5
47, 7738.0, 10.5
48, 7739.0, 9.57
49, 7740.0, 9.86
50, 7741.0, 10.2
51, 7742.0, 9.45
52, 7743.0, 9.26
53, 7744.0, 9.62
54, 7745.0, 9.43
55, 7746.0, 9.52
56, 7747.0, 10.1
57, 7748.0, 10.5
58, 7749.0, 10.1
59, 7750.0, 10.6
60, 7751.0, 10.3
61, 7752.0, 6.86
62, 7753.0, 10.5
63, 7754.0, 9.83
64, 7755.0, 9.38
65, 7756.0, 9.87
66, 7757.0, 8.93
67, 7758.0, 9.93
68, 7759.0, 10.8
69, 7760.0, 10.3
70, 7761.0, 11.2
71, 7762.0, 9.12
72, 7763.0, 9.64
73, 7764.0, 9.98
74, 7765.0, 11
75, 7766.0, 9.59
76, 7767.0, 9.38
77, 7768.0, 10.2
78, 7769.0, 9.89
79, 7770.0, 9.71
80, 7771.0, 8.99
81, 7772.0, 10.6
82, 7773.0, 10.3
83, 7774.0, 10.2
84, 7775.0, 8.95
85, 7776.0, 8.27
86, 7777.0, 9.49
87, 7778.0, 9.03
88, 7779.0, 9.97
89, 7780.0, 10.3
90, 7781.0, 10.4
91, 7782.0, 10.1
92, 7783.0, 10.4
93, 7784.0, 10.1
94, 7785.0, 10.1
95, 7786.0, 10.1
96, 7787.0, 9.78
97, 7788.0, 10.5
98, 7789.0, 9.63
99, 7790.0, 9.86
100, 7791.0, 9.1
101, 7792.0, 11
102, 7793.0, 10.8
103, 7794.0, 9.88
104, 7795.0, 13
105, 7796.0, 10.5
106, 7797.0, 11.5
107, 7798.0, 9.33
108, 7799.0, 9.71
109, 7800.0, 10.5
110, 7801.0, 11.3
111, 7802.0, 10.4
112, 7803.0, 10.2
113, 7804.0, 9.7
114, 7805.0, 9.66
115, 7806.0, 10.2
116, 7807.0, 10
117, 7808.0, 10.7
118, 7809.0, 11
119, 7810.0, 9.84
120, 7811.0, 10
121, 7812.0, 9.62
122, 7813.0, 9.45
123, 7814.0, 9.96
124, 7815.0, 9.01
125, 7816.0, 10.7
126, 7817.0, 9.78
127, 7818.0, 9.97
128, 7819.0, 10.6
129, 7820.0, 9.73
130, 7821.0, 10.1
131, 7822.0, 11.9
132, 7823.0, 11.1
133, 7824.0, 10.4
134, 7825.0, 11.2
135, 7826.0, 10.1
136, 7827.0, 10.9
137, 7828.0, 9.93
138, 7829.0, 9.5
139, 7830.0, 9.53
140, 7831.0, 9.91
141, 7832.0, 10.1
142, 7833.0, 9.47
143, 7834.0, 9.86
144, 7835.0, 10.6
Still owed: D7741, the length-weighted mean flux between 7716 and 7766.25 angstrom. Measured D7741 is 9.91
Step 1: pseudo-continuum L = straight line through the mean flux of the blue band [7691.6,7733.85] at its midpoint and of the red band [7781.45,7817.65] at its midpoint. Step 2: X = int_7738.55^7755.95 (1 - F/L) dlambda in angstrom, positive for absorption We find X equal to 0.8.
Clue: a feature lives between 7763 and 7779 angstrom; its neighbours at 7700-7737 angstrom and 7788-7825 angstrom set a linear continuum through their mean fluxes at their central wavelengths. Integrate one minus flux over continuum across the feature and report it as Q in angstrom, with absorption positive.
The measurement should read 0.7 angstrom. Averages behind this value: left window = 10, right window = 10.3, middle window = 9.71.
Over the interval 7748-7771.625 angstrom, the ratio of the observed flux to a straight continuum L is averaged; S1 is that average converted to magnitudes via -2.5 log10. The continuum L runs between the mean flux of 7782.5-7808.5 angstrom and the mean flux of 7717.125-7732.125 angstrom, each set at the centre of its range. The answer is 0.03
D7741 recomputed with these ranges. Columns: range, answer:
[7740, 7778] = 9.77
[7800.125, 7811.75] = 10.3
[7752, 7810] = 10.1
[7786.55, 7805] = 10.4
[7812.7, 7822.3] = 10.1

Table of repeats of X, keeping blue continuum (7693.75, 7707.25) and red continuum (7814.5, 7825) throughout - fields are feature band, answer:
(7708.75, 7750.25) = 1.60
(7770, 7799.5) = 0.90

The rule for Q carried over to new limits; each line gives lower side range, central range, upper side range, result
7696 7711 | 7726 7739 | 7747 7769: 0.3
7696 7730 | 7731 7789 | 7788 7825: 2.2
